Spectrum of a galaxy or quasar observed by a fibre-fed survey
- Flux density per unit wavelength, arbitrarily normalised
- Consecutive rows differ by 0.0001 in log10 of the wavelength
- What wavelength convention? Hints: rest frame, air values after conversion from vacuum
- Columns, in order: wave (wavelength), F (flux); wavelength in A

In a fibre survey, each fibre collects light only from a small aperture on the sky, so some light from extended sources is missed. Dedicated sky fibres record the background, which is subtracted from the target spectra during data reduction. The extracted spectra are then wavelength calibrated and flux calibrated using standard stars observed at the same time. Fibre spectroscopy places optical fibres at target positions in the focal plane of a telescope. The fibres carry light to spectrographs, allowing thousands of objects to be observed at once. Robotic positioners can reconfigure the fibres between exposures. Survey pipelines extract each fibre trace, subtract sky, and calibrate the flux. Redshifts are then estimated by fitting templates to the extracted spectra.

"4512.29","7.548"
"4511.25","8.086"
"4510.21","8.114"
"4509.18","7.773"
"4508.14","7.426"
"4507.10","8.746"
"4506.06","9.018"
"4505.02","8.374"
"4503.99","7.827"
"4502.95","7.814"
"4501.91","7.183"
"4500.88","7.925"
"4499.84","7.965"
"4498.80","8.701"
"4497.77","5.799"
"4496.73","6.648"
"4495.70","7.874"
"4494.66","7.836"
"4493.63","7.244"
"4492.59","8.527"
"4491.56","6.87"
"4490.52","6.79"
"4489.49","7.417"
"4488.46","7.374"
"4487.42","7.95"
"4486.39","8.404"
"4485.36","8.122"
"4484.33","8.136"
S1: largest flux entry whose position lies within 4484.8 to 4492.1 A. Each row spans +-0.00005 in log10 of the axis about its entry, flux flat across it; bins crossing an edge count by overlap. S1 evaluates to 8.404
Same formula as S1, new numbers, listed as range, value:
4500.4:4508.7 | 9.018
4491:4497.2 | 8.527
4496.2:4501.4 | 8.701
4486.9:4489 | 7.95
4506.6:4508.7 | 8.746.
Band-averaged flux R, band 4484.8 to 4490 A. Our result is 7.87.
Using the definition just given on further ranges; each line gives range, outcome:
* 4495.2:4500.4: 7.4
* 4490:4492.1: 6.86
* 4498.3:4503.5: 7.9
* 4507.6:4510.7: 7.78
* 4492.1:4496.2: 7.86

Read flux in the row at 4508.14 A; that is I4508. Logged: 7.426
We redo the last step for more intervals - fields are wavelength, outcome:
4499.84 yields 7.965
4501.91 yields 7.183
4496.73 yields 6.648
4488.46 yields 7.374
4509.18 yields 7.773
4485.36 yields 8.122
